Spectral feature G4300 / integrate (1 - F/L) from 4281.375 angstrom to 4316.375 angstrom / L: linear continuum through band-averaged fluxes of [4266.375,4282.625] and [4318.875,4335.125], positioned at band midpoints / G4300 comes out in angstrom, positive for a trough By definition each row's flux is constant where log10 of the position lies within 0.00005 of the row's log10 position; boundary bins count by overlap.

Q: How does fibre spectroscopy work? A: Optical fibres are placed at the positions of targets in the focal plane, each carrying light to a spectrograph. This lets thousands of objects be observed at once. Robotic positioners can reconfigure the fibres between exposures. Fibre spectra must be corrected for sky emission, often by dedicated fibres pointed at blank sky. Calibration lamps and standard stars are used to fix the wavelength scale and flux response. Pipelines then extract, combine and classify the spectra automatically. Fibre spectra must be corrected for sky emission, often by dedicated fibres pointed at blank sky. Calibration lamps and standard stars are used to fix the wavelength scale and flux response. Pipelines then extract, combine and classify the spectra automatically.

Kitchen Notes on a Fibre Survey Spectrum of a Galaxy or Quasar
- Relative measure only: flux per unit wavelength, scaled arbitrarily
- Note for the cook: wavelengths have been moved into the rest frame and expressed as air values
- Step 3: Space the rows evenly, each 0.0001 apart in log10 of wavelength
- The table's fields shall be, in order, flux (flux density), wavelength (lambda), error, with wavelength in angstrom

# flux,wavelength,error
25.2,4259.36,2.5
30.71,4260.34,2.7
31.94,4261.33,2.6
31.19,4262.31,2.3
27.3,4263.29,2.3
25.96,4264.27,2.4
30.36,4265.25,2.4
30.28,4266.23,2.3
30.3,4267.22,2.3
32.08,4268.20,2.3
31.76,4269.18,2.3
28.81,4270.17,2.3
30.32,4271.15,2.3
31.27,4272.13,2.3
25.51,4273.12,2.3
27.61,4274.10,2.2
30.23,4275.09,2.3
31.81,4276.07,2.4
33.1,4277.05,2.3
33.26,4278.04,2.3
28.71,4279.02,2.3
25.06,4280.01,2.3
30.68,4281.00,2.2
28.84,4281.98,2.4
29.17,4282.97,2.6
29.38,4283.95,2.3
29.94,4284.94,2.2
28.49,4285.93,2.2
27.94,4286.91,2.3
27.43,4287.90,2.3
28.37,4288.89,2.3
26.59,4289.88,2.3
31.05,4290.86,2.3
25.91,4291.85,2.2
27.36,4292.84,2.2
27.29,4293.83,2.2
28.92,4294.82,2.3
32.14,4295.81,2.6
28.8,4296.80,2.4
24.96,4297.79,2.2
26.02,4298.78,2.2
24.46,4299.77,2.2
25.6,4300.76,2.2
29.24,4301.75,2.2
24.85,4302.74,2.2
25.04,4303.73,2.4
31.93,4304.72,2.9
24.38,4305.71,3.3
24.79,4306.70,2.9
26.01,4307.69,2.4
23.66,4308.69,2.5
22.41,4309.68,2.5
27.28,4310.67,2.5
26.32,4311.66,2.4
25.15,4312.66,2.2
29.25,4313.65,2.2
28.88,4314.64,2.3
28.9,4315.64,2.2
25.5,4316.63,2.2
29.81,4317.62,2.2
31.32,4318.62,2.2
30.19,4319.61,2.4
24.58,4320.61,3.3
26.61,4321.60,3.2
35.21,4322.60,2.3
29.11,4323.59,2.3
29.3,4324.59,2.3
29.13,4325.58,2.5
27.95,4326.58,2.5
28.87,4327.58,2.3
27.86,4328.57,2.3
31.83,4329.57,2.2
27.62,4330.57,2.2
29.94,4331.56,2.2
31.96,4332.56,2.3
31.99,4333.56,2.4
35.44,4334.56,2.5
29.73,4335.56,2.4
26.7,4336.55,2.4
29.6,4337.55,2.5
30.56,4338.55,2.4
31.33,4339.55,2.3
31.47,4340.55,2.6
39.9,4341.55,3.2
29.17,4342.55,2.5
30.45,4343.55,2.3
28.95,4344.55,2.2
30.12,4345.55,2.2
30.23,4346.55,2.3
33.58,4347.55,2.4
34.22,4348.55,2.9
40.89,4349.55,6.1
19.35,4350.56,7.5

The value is 3.0 angstrom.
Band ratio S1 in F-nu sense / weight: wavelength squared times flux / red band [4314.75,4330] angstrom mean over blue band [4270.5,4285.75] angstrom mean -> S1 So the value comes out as 1.00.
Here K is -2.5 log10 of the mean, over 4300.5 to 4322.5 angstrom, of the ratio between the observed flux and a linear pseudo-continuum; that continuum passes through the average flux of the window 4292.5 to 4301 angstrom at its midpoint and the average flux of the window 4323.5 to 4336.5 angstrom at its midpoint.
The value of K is 0.06 mag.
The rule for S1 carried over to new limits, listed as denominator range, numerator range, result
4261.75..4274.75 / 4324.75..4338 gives 1.04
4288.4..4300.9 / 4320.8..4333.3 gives 1.09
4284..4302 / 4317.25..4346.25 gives 1.11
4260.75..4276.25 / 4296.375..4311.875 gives 0.89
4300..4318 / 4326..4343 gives 1.17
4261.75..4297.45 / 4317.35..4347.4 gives 1.06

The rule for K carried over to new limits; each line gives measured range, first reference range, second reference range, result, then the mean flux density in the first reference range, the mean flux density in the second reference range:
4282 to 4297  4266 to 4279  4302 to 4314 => -0.01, 30.4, 26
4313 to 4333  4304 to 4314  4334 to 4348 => -0.03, 26.1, 31.2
